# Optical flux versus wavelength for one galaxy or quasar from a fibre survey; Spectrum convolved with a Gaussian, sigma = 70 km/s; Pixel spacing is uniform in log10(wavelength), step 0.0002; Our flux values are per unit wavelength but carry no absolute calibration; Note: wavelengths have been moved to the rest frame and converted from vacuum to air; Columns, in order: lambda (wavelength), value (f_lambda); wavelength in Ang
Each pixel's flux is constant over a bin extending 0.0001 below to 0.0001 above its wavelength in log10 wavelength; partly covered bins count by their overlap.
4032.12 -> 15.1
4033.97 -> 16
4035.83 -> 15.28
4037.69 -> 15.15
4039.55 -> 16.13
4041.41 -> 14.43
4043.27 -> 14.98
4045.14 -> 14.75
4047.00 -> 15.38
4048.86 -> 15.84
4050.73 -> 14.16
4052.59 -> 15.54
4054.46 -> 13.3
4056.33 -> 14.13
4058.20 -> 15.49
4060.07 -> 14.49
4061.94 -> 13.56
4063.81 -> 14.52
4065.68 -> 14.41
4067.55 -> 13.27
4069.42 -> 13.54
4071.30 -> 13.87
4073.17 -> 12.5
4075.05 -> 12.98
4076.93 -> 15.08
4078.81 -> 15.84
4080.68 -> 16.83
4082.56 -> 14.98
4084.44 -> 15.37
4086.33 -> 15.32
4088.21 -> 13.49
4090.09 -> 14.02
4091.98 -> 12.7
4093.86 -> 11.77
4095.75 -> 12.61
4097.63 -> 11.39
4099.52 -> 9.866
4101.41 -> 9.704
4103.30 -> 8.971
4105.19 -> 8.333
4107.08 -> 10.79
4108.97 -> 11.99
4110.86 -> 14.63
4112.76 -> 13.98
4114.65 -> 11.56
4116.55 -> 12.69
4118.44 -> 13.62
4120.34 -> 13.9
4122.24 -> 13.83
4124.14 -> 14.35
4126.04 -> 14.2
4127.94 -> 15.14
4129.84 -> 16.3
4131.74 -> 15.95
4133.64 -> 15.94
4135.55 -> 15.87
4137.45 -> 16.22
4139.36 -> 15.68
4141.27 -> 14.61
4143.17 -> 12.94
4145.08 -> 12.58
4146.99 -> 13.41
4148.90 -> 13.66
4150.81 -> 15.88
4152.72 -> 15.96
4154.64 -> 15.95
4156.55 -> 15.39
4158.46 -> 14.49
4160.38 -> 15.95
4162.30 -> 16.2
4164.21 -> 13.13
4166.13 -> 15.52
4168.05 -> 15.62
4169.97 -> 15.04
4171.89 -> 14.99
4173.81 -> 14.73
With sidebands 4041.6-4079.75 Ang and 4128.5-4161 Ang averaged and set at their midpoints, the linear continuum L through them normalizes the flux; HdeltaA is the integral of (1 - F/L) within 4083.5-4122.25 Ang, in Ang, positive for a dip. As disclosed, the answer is 6.2 Ang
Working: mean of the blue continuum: 14.4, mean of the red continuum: 15.1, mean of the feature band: 12.4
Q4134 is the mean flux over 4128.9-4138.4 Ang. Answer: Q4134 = 16.1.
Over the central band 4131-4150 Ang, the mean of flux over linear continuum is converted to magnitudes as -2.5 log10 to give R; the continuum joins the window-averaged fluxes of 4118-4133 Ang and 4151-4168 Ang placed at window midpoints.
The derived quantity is 0.023 mag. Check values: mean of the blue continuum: 14.7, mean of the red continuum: 15.4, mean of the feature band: 14.7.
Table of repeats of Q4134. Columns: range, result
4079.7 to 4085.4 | 15.7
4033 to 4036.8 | 15.6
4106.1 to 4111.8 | 12.5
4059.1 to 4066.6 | 14.3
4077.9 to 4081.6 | 16.4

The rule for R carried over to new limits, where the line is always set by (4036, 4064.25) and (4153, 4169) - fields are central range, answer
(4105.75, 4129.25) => 0.134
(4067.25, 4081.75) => 0.046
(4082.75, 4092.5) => 0.051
